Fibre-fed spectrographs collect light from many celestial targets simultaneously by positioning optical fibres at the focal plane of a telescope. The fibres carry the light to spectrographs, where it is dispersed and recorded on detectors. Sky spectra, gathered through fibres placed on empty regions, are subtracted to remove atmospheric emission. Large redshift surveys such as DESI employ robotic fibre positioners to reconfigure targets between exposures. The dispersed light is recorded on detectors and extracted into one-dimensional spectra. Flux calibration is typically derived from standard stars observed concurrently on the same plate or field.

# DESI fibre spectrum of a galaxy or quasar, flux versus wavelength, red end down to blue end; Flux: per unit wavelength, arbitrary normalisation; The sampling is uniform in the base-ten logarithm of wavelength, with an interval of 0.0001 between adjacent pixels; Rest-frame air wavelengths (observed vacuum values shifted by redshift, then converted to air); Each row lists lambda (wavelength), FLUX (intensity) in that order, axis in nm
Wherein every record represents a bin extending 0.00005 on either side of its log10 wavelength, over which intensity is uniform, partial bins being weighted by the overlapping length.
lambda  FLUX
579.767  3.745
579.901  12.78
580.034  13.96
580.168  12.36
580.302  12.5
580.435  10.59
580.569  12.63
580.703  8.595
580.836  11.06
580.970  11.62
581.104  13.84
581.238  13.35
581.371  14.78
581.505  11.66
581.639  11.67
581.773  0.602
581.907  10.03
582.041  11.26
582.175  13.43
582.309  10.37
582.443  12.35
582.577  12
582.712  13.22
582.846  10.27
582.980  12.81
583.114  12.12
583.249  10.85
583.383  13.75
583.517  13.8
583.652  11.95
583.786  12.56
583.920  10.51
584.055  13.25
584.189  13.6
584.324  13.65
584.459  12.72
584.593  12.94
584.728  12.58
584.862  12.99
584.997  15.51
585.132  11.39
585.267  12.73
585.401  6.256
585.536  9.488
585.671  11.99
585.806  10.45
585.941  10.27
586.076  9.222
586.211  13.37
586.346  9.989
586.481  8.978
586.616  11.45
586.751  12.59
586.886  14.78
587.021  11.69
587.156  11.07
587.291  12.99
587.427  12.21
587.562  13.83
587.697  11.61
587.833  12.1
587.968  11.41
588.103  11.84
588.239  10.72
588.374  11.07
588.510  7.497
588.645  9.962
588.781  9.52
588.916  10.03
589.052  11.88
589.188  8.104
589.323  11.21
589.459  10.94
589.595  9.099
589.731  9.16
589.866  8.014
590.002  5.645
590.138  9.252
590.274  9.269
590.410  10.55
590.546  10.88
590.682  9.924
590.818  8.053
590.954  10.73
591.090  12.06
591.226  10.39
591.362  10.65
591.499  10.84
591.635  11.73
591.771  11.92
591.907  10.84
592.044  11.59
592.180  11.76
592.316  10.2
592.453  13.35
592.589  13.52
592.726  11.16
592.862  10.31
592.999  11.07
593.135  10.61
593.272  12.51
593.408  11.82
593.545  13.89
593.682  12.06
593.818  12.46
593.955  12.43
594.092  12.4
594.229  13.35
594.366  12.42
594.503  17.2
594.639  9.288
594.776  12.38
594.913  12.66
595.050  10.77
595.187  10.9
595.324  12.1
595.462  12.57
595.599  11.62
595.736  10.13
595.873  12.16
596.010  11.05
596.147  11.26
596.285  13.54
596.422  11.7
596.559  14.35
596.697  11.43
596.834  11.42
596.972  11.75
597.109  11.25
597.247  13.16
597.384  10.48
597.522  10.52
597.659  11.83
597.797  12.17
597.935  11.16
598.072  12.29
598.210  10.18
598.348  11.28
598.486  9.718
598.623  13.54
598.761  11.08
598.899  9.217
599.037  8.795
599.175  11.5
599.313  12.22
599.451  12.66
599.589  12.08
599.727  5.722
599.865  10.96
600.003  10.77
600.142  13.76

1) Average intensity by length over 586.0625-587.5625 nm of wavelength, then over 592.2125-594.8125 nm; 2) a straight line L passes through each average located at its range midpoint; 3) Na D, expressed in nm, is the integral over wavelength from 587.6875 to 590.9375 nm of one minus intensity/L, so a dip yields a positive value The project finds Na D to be 0.570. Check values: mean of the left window 11.9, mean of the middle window 9.89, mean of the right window 12.2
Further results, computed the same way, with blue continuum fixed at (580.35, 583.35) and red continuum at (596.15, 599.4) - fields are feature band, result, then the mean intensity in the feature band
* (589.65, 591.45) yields 0.29 nm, 9.59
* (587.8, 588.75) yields 0.07 nm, 10.6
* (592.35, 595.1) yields -0.19 nm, 12.3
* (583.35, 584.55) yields -0.15 nm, 12.8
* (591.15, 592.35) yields 0.03 nm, 11.1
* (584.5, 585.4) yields -0.09 nm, 12.5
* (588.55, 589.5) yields 0.11 nm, 10.1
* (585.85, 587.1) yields 0.01 nm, 11.4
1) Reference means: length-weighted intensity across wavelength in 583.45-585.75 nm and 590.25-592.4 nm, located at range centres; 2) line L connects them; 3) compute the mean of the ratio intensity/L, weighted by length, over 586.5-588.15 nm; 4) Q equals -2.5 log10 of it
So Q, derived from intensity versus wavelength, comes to -0.05 mag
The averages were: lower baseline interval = 12.2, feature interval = 12.2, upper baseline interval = 10.8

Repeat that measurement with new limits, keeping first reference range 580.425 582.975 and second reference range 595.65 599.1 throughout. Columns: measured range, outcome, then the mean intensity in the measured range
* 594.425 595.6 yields -0.073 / 12.2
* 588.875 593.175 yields 0.090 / 10.5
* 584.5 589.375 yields 0.005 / 11.3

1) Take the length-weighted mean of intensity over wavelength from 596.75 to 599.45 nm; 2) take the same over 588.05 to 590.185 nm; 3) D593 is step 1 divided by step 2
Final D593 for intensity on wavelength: 1.17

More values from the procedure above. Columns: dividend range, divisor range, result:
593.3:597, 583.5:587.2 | 1.03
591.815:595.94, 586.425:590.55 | 1.13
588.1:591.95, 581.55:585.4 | 0.85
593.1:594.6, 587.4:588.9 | 1.16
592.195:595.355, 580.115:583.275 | 1.06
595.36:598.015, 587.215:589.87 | 1.10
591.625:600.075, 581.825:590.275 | 1.03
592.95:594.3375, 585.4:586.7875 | 1.17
